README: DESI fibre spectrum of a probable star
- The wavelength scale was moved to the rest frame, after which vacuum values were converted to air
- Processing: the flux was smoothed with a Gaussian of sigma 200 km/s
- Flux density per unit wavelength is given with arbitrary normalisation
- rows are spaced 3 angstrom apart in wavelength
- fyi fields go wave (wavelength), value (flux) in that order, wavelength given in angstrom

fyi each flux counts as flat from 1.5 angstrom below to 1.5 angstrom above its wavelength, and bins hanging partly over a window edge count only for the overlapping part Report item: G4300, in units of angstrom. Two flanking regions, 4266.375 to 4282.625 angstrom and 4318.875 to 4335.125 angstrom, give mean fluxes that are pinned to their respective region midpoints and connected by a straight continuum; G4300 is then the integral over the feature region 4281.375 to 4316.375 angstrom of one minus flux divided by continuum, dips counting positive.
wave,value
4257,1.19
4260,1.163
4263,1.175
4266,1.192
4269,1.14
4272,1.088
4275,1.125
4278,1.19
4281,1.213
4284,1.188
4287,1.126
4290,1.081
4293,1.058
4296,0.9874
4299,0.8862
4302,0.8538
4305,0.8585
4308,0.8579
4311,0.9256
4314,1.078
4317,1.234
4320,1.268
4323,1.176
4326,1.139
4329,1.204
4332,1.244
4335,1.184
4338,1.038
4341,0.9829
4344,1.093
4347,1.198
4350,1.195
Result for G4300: 5.11 angstrom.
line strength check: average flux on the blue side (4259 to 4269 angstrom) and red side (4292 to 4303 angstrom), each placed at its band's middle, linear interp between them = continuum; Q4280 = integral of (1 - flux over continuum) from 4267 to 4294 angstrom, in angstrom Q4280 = -2.0 angstrom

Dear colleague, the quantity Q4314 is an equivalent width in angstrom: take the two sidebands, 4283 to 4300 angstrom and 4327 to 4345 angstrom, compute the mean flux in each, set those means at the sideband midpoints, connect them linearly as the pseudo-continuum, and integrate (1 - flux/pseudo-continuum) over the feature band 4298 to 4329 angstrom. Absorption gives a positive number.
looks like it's 1.51 angstrom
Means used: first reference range 1.06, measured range 1.04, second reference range 1.13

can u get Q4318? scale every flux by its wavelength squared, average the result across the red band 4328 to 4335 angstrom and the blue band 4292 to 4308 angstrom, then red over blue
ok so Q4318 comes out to 1.35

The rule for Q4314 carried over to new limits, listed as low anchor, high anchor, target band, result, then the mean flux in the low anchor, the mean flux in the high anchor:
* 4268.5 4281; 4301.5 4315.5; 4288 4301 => 0.2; 1.14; 0.919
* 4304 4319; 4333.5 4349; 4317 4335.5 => -2.7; 1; 1.1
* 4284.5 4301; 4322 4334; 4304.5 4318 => 1.5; 1.03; 1.19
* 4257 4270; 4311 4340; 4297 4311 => 3.5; 1.17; 1.16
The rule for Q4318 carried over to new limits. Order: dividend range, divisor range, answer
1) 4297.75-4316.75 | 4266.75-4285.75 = 0.82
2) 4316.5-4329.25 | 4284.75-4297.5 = 1.14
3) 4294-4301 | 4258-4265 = 0.82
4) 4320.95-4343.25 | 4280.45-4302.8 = 1.11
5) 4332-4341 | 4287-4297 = 1.07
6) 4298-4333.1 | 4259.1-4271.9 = 0.94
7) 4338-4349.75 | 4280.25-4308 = 1.11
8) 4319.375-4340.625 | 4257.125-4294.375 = 1.04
